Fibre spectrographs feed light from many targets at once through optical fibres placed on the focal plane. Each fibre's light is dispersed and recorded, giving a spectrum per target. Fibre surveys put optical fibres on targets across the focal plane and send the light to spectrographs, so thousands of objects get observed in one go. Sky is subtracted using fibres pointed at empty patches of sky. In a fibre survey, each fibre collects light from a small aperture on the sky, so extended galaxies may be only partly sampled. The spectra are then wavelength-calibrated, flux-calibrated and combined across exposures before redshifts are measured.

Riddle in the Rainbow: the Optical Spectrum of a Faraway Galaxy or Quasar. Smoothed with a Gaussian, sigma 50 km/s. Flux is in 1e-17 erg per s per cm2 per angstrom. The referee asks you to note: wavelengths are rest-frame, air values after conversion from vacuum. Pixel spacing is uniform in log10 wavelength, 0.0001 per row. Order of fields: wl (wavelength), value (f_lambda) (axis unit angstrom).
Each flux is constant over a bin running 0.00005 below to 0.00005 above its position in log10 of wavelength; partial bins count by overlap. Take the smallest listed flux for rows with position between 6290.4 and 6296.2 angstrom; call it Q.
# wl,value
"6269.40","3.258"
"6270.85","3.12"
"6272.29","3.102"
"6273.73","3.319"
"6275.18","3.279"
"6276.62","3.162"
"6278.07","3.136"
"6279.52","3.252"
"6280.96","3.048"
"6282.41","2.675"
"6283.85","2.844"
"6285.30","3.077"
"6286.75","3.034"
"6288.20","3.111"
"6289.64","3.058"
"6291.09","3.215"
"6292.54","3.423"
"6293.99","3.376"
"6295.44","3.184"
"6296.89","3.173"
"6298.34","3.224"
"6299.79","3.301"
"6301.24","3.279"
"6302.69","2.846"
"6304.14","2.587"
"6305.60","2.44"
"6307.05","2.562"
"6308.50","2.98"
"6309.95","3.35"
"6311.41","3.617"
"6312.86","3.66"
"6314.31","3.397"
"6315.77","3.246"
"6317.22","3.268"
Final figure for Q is 3.184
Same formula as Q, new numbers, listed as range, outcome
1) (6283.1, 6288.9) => 2.844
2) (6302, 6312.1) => 2.44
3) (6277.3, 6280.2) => 3.136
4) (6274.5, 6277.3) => 3.162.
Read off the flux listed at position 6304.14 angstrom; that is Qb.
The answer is 2.587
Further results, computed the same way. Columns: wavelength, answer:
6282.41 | 2.675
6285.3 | 3.077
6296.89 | 3.173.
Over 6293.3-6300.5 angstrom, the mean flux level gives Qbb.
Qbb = 3.25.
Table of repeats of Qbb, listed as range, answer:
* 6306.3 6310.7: 2.96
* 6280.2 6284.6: 2.86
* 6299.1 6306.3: 2.89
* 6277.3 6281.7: 3.14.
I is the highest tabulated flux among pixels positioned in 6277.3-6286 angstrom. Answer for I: 3.252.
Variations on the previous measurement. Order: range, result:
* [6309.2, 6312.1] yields 3.617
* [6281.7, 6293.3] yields 3.423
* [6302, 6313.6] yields 3.66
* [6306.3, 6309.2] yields 2.98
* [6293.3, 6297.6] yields 3.376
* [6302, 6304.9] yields 2.846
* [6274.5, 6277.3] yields 3.279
